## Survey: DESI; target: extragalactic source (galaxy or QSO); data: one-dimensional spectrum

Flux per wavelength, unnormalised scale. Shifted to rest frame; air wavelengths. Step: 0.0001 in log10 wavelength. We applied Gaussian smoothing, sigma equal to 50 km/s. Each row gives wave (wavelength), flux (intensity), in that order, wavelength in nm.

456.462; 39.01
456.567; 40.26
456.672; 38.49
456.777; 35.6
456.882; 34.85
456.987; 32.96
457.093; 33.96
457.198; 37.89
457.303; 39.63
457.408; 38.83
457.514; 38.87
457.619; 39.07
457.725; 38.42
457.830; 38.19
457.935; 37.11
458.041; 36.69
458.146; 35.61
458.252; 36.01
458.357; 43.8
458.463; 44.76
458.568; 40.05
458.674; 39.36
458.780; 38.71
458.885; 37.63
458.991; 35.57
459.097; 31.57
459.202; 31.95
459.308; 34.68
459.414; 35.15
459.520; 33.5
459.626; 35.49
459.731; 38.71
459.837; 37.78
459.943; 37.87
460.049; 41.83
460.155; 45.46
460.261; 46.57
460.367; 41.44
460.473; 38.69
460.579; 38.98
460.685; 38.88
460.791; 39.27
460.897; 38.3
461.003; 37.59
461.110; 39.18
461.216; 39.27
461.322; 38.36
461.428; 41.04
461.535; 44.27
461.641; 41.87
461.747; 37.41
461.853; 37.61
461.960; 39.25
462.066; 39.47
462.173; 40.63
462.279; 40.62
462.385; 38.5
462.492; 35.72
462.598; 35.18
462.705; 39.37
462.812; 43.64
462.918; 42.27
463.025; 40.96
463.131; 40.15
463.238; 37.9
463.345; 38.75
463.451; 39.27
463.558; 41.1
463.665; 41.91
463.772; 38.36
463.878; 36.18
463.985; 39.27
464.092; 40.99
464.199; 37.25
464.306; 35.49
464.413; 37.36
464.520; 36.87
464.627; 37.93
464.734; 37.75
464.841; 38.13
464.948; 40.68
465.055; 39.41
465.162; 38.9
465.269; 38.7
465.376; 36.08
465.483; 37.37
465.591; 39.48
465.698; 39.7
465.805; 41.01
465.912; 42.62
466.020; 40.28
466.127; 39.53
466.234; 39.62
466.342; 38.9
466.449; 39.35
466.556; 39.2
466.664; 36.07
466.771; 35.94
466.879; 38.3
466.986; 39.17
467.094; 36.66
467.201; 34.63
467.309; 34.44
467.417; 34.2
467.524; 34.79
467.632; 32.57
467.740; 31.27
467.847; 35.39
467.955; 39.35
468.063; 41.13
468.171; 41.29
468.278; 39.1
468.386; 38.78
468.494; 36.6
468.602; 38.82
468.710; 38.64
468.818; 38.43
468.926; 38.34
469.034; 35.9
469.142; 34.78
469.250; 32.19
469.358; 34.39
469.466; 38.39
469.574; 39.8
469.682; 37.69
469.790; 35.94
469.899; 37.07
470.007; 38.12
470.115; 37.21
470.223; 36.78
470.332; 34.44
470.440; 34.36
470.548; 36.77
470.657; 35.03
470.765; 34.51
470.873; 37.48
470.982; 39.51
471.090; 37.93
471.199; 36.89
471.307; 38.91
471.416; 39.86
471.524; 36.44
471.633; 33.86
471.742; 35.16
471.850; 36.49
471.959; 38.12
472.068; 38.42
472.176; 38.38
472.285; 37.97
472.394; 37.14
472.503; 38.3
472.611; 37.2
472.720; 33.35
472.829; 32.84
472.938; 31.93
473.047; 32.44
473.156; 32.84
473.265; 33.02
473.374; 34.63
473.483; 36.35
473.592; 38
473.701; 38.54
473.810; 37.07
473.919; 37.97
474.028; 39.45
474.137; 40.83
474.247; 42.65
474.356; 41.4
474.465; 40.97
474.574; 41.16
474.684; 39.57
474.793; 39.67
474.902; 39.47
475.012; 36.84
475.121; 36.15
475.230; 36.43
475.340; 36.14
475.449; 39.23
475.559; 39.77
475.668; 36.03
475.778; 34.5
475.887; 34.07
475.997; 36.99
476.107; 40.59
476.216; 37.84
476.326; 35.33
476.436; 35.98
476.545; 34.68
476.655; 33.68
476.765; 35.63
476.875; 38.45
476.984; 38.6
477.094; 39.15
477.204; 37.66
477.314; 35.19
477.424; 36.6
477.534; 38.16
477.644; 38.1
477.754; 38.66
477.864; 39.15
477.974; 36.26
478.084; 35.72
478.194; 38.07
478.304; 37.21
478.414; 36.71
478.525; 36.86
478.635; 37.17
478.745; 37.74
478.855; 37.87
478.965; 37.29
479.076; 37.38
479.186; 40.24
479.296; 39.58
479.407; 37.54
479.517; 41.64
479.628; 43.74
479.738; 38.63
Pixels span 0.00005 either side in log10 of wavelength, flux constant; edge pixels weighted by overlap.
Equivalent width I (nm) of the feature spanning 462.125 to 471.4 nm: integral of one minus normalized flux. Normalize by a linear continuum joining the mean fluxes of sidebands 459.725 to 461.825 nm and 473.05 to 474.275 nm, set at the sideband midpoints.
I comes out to 0.19 nm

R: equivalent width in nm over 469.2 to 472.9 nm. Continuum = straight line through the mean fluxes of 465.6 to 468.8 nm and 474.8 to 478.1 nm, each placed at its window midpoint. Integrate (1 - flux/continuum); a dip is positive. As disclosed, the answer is 0.09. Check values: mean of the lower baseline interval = 37.9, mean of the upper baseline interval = 37.1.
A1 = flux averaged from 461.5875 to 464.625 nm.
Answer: 39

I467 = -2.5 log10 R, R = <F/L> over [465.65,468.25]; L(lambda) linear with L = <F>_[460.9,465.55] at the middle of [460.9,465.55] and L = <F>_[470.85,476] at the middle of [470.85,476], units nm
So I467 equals 0.02 mag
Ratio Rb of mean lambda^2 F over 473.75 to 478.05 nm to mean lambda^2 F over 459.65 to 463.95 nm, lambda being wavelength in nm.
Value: 1.01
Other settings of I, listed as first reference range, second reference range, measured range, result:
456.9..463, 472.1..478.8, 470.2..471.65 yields 0.04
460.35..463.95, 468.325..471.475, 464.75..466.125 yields -0.03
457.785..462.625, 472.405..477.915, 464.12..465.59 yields 0.01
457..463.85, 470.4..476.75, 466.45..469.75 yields 0.07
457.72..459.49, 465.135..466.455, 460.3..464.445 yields -0.10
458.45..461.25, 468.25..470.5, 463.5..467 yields -0.11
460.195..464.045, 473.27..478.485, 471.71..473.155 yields 0.09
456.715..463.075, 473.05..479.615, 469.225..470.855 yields 0.07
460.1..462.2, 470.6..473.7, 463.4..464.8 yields 0.02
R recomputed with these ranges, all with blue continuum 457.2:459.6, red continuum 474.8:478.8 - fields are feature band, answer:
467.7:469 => -0.030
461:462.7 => -0.080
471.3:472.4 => -0.002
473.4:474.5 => -0.059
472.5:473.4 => 0.082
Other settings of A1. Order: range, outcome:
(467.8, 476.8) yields 37.1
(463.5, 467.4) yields 38.4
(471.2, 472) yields 37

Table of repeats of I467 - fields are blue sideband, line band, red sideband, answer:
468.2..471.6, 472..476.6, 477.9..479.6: 0.009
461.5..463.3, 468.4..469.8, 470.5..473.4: 0.005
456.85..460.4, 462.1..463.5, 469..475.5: -0.051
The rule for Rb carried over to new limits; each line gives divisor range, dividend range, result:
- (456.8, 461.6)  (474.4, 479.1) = 1.05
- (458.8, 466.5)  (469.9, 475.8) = 1.00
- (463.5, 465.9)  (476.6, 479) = 1.02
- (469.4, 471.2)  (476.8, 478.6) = 1.05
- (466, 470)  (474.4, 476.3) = 1.05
